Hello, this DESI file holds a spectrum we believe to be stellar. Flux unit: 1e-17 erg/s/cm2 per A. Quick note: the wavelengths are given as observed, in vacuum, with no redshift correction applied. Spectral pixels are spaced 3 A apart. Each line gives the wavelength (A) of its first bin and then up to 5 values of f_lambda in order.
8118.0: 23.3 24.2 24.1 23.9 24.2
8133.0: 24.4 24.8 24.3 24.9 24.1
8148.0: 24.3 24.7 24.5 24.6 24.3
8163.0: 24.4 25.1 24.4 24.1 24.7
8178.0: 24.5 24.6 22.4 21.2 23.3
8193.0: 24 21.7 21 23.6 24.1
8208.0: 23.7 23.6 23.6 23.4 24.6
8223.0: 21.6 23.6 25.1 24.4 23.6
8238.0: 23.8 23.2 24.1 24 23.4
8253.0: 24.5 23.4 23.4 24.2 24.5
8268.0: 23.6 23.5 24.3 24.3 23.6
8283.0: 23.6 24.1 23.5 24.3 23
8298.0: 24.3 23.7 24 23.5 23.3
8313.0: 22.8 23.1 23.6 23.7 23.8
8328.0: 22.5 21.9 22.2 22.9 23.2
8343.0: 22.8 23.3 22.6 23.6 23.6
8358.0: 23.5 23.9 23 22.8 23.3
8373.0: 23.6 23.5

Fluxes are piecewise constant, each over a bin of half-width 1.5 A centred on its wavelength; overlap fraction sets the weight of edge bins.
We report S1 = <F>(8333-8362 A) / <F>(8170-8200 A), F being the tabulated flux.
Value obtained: 1.00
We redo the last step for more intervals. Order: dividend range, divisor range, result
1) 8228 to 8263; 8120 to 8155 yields 0.98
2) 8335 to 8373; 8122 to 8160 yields 0.95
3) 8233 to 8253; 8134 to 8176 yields 0.97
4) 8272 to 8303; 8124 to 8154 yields 0.98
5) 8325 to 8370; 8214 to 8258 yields 0.97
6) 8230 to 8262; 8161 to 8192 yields 1.00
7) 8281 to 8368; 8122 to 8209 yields 0.97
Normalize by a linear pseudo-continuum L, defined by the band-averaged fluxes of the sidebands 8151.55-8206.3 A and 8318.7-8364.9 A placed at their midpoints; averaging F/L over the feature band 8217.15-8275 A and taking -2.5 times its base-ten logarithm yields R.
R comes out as -0.016 mag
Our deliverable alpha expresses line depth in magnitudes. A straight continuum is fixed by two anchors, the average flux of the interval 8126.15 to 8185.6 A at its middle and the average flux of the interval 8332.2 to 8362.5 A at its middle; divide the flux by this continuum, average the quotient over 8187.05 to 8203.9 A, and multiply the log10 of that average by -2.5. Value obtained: 0.07 mag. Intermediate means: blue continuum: 24.4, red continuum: 23.1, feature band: 22.6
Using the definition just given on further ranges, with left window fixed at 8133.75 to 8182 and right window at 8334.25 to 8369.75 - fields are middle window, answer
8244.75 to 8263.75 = 0.00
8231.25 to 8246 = 0.01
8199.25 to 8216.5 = 0.03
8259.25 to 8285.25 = -0.01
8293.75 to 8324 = 0.00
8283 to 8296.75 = -0.01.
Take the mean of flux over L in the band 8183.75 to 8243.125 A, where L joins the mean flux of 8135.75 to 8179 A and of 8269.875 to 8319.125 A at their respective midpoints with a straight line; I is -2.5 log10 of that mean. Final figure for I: 0.04 mag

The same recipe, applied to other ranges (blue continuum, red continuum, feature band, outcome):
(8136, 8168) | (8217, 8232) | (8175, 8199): 0.05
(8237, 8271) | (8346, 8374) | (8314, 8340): 0.02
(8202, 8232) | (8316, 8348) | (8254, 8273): -0.02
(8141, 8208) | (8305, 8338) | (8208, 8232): 0.00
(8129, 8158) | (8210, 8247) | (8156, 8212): 0.02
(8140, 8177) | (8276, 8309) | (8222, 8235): 0.02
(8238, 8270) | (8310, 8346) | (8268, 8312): -0.02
